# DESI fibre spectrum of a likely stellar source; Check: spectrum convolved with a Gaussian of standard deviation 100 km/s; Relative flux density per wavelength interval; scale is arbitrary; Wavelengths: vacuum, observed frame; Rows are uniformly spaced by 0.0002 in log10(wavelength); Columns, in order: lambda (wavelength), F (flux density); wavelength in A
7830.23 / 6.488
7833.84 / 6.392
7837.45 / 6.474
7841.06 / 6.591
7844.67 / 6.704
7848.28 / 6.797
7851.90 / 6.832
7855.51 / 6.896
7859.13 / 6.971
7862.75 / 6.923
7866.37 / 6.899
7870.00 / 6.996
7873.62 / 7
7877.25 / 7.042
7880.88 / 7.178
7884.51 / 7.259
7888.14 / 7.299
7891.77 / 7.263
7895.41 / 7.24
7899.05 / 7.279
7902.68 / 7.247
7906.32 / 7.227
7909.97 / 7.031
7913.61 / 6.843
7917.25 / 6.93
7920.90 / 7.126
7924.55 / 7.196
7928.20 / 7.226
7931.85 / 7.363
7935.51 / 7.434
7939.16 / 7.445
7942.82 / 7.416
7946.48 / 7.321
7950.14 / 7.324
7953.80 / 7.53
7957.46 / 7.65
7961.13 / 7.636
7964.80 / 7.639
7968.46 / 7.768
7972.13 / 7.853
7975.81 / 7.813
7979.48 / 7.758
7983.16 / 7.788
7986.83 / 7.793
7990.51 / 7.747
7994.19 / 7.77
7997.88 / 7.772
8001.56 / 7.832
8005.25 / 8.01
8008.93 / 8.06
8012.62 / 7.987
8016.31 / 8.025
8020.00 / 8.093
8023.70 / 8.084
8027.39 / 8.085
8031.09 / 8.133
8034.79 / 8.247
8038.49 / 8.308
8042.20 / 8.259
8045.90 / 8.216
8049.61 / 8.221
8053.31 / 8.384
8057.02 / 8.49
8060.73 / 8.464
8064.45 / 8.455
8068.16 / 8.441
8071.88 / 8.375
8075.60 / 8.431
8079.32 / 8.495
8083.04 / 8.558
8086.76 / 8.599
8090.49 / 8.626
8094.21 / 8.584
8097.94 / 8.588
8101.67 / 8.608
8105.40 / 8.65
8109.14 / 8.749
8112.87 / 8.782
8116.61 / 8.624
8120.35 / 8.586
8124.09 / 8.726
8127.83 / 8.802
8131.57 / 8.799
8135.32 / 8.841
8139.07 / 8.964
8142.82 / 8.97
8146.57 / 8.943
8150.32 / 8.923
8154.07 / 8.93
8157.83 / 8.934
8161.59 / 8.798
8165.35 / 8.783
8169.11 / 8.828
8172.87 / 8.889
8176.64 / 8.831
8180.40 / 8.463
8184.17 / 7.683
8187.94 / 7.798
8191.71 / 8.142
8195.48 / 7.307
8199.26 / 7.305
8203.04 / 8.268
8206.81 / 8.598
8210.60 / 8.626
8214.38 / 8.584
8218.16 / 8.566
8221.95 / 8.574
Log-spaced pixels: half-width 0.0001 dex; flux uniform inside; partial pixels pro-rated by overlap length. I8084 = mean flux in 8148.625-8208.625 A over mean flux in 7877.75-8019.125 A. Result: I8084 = 1.1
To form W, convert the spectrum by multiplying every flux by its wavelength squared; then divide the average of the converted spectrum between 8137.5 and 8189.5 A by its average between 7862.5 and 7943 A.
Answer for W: 1.3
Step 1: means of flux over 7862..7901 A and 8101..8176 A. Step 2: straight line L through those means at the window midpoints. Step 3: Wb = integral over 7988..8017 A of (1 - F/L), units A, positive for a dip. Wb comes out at 0.11 A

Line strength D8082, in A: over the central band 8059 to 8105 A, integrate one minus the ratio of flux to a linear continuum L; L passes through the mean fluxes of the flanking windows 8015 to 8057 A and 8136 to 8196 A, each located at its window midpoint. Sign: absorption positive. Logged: -0.97 A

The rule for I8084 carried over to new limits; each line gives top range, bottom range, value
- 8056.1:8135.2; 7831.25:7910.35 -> 1.23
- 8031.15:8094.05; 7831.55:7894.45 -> 1.22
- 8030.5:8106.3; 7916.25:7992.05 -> 1.12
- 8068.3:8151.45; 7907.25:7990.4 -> 1.17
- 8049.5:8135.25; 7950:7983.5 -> 1.12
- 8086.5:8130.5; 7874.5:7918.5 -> 1.21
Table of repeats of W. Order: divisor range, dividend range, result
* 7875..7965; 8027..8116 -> 1.21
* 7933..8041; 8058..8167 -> 1.15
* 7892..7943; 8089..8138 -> 1.27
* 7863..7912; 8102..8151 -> 1.31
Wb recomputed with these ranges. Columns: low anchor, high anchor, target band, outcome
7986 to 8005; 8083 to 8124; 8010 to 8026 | -0.2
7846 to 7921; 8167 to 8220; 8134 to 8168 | -3.3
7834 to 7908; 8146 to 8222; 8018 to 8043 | -1.4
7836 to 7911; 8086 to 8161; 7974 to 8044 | -0.1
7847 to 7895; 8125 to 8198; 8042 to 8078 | -1.5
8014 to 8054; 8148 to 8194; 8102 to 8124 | -0.7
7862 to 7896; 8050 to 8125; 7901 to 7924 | 0.8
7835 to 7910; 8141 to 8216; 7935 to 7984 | -1.2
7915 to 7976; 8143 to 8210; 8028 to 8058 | -1.5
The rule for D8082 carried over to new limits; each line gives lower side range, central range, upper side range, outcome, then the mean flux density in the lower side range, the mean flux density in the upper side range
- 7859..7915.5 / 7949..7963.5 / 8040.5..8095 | 0.13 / 7.11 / 8.44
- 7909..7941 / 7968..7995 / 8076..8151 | -0.52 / 7.18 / 8.71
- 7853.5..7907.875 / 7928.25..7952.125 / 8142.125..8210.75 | 0.04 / 7.11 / 8.46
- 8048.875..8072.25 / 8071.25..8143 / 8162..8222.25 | -2.40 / 8.42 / 8.33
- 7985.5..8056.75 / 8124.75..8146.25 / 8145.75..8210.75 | -1.39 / 8.07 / 8.43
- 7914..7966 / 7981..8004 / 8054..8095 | 0.03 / 7.36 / 8.5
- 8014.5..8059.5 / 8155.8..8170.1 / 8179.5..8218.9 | -1.25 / 8.22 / 8.1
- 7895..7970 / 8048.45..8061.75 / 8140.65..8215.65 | -0.83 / 7.33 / 8.48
